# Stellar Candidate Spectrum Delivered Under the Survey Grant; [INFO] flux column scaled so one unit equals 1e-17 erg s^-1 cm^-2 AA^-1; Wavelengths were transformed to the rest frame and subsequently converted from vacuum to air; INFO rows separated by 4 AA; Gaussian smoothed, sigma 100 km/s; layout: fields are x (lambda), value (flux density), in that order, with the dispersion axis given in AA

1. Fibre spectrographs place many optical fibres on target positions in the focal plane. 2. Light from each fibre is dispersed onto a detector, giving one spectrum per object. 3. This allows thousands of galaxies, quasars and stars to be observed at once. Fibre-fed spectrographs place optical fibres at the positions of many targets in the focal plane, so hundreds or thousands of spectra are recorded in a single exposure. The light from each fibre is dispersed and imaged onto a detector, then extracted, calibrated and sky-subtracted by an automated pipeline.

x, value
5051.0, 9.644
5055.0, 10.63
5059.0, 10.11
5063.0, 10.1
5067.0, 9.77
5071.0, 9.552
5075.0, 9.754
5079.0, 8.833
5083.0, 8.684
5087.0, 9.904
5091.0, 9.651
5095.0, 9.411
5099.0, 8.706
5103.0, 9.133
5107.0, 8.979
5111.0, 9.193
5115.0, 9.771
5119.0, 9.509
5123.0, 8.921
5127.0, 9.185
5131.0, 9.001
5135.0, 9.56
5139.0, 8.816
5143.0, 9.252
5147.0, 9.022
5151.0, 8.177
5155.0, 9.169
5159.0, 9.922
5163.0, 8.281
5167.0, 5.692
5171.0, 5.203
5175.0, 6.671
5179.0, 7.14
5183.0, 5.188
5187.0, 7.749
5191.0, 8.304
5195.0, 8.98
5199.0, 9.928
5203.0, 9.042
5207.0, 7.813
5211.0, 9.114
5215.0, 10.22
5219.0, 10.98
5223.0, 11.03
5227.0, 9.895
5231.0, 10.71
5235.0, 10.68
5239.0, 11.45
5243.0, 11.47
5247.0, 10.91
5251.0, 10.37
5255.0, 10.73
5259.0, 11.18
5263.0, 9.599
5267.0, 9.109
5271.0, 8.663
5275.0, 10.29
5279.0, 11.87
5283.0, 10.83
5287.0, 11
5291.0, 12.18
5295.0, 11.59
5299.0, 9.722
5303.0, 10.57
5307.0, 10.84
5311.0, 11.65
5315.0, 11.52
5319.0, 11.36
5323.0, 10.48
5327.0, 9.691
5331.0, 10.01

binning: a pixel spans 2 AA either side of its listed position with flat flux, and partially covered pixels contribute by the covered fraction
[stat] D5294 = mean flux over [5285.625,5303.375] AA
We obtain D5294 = 11.1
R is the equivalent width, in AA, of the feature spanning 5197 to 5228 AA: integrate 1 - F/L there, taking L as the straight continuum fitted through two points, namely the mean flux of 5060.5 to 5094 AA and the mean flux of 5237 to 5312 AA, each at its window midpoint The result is 1.8 AA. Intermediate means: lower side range 9.54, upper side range 10.7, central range 9.75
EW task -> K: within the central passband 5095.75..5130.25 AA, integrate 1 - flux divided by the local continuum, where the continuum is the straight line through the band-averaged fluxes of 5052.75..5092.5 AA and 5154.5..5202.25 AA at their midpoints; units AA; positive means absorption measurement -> -1.0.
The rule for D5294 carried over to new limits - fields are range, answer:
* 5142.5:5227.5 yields 8.45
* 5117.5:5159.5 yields 9.11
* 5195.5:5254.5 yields 10.2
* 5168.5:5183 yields 6.16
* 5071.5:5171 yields 8.95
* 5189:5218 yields 9.12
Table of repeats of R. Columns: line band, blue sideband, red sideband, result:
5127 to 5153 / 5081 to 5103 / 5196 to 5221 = 1.0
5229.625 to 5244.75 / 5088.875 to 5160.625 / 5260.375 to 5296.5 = -1.3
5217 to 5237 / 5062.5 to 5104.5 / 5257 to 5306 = -0.8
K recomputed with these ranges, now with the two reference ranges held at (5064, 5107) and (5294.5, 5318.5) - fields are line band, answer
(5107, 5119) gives 0.18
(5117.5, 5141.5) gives 1.25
